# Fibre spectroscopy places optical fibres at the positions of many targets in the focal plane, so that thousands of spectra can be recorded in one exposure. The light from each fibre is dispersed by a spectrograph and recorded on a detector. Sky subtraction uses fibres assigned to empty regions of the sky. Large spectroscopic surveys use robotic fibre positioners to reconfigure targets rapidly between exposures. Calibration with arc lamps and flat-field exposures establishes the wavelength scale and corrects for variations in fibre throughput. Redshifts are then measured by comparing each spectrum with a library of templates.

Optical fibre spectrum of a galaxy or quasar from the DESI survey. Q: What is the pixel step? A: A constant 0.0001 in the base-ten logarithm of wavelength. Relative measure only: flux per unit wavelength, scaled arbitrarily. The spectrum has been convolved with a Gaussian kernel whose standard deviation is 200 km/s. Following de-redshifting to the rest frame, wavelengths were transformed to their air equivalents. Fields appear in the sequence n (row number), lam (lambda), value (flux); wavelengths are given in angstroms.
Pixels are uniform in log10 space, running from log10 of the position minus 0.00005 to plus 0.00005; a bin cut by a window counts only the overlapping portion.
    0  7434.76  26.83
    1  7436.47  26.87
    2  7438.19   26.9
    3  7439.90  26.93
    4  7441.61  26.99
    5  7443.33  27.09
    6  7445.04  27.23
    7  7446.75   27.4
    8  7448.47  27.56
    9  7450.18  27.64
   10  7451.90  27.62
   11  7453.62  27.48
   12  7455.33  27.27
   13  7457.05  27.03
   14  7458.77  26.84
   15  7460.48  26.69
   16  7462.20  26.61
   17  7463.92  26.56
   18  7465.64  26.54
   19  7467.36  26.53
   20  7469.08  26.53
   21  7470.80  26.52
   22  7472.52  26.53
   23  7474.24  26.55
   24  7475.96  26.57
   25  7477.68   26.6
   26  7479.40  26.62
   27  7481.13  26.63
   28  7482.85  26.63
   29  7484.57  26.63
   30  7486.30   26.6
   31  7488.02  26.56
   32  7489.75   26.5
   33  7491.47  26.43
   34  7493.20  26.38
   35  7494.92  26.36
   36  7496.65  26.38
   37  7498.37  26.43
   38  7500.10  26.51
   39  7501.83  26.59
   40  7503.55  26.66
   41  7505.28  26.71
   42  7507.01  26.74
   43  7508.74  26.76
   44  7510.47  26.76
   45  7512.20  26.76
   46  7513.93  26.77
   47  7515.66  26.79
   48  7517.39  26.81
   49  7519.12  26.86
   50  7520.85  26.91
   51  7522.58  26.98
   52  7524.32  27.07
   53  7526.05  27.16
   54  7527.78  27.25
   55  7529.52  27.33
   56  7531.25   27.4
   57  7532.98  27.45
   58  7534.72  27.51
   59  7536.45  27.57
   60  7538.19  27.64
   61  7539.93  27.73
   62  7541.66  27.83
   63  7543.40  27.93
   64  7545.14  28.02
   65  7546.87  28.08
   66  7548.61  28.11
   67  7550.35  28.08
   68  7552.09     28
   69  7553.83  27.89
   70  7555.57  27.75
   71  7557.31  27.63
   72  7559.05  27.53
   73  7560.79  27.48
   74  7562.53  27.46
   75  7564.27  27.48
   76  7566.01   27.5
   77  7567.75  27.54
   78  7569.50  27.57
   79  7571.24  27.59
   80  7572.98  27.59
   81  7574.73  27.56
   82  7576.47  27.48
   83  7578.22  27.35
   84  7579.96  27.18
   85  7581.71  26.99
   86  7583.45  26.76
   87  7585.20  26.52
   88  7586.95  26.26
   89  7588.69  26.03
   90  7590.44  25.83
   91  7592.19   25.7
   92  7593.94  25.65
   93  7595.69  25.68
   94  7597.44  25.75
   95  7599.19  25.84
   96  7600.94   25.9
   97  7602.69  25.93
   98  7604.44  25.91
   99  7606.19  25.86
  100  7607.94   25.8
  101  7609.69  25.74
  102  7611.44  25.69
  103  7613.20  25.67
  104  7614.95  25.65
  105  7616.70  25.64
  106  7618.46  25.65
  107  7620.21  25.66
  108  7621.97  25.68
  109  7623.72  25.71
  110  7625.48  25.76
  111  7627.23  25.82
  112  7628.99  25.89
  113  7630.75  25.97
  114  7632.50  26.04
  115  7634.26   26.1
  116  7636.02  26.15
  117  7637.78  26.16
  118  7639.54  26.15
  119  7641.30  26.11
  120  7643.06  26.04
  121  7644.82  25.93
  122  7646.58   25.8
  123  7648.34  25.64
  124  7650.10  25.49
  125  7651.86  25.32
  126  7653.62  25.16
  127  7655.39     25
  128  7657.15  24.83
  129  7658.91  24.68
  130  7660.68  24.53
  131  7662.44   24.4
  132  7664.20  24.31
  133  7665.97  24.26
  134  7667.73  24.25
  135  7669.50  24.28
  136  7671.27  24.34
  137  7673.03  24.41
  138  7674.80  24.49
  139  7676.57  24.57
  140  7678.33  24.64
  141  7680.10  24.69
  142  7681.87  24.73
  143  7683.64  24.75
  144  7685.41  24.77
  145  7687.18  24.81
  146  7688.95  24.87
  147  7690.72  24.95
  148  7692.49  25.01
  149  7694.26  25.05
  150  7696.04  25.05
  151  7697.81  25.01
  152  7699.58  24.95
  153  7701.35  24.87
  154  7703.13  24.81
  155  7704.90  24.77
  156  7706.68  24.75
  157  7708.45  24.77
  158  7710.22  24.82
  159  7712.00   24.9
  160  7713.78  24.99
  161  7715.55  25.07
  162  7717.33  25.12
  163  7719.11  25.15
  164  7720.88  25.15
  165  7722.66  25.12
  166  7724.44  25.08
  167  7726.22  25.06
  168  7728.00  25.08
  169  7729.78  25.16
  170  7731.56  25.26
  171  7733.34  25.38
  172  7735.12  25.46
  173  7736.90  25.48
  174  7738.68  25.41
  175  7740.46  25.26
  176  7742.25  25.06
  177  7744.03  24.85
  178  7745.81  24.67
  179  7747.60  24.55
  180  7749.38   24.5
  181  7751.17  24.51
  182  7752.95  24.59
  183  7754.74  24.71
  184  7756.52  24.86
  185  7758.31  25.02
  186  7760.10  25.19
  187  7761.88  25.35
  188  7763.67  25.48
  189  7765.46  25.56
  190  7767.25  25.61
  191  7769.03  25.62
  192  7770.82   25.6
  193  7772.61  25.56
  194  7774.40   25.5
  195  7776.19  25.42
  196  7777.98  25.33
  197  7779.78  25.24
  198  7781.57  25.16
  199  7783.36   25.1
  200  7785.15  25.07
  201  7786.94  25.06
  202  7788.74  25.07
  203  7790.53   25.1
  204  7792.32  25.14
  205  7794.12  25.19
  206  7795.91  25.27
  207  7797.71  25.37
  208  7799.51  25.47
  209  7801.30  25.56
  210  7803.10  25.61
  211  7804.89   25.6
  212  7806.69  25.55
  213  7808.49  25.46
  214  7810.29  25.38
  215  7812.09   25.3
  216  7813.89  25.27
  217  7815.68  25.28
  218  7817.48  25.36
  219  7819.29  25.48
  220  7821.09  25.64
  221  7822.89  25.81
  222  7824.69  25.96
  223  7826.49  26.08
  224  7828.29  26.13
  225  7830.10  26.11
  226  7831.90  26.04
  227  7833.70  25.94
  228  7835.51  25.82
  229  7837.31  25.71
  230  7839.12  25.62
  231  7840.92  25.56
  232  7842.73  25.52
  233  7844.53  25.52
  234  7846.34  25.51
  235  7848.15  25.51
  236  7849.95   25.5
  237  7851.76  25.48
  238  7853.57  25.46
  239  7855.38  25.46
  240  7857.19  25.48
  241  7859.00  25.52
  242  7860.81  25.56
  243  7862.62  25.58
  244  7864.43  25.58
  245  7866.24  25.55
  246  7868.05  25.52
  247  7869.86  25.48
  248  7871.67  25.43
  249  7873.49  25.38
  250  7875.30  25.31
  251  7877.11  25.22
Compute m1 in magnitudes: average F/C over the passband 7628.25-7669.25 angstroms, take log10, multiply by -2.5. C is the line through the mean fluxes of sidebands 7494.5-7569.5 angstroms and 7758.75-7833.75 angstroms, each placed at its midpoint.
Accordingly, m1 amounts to 0.046 mag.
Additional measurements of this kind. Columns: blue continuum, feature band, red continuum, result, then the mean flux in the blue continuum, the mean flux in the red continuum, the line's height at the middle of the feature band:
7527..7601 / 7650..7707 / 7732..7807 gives 0.06 mag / 27.2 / 25.2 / 26.1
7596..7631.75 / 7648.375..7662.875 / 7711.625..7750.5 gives 0.02 mag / 25.8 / 25.1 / 25.5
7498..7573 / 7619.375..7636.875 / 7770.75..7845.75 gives 0.03 mag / 27.3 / 25.5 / 26.7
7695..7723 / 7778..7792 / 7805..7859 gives 0.01 mag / 25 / 25.6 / 25.4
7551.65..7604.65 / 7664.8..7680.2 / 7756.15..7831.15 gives 0.08 mag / 26.9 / 25.4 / 26.2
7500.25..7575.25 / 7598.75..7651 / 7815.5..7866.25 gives 0.04 mag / 27.4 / 25.7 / 26.9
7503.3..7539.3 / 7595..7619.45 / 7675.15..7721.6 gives 0.01 mag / 27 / 24.9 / 26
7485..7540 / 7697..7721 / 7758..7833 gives 0.04 mag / 26.9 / 25.5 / 25.9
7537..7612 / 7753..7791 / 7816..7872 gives 0.03 mag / 27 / 25.6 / 26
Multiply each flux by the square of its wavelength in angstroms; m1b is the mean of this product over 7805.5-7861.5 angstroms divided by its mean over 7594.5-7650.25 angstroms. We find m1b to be 1.05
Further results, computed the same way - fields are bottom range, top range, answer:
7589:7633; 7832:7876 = 1.06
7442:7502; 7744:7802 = 1.02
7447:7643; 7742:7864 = 1.02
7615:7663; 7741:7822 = 1.02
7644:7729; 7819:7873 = 1.07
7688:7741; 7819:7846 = 1.06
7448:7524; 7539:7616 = 1.03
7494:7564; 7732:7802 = 0.98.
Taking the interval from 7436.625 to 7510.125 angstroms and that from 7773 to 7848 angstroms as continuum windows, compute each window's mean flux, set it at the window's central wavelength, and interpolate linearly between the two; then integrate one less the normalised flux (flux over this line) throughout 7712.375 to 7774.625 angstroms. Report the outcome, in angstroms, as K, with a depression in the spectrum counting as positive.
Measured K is 1.5 angstroms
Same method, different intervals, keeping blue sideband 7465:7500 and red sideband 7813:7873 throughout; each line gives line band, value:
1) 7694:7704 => 0.4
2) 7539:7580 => -2.1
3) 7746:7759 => 0.6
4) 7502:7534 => -0.6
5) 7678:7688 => 0.5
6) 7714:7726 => 0.4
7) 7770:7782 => 0.2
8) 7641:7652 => 0.1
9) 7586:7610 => 0.3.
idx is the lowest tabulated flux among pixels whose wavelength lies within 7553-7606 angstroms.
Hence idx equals 25.65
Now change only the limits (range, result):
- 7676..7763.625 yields 24.5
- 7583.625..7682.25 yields 24.25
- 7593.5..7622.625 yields 25.64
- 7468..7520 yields 26.36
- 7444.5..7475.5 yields 26.52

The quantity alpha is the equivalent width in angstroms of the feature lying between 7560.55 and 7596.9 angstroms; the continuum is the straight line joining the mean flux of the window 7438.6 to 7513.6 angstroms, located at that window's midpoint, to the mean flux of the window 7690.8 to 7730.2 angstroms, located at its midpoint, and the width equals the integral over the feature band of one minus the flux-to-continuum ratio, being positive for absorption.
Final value -1.3 angstroms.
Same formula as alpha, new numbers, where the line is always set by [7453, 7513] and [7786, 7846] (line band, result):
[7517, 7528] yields -0.2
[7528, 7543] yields -0.6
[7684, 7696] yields 0.5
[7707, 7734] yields 0.8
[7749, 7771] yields 0.5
